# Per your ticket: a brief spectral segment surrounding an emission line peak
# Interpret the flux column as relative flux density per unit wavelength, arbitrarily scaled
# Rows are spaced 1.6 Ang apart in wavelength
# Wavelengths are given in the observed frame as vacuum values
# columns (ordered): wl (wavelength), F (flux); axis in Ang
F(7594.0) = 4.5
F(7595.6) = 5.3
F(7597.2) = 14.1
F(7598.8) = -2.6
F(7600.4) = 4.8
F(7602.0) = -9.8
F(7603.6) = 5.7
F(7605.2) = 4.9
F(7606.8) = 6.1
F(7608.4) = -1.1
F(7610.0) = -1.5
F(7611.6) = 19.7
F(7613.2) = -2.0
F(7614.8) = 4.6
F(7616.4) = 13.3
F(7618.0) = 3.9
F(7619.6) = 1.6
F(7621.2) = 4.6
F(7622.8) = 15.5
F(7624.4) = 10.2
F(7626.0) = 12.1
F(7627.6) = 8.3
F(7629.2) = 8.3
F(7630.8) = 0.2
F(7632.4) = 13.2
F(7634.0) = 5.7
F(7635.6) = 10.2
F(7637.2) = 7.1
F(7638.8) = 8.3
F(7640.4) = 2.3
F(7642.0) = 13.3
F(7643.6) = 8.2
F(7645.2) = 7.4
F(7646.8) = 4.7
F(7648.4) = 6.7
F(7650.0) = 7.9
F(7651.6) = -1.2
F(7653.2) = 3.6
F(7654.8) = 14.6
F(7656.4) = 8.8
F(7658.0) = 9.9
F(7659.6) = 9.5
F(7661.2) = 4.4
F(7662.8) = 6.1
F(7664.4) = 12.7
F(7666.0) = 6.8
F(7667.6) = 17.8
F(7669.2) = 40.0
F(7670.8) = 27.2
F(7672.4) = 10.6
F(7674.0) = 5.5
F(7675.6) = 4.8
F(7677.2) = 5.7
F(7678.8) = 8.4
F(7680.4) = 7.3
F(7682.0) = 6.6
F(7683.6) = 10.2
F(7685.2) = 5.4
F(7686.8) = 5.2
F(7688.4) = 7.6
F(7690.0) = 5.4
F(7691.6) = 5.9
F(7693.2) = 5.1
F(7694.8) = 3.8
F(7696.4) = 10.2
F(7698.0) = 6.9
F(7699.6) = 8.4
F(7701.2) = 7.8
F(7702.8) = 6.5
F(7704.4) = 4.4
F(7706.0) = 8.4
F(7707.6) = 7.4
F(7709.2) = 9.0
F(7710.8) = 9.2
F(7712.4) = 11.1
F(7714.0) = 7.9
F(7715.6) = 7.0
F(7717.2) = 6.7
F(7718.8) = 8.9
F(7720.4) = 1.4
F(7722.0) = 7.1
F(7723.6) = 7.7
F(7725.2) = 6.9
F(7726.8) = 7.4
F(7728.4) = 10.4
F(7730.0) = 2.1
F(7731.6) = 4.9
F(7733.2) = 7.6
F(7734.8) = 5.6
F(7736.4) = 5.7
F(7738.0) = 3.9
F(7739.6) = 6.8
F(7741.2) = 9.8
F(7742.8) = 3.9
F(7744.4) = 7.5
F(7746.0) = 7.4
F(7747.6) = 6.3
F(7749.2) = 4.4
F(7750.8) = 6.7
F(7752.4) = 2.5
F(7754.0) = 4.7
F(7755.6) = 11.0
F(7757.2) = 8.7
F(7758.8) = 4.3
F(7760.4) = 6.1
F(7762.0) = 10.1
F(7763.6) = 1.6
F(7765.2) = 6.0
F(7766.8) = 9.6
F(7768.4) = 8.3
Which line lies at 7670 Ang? H-gamma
